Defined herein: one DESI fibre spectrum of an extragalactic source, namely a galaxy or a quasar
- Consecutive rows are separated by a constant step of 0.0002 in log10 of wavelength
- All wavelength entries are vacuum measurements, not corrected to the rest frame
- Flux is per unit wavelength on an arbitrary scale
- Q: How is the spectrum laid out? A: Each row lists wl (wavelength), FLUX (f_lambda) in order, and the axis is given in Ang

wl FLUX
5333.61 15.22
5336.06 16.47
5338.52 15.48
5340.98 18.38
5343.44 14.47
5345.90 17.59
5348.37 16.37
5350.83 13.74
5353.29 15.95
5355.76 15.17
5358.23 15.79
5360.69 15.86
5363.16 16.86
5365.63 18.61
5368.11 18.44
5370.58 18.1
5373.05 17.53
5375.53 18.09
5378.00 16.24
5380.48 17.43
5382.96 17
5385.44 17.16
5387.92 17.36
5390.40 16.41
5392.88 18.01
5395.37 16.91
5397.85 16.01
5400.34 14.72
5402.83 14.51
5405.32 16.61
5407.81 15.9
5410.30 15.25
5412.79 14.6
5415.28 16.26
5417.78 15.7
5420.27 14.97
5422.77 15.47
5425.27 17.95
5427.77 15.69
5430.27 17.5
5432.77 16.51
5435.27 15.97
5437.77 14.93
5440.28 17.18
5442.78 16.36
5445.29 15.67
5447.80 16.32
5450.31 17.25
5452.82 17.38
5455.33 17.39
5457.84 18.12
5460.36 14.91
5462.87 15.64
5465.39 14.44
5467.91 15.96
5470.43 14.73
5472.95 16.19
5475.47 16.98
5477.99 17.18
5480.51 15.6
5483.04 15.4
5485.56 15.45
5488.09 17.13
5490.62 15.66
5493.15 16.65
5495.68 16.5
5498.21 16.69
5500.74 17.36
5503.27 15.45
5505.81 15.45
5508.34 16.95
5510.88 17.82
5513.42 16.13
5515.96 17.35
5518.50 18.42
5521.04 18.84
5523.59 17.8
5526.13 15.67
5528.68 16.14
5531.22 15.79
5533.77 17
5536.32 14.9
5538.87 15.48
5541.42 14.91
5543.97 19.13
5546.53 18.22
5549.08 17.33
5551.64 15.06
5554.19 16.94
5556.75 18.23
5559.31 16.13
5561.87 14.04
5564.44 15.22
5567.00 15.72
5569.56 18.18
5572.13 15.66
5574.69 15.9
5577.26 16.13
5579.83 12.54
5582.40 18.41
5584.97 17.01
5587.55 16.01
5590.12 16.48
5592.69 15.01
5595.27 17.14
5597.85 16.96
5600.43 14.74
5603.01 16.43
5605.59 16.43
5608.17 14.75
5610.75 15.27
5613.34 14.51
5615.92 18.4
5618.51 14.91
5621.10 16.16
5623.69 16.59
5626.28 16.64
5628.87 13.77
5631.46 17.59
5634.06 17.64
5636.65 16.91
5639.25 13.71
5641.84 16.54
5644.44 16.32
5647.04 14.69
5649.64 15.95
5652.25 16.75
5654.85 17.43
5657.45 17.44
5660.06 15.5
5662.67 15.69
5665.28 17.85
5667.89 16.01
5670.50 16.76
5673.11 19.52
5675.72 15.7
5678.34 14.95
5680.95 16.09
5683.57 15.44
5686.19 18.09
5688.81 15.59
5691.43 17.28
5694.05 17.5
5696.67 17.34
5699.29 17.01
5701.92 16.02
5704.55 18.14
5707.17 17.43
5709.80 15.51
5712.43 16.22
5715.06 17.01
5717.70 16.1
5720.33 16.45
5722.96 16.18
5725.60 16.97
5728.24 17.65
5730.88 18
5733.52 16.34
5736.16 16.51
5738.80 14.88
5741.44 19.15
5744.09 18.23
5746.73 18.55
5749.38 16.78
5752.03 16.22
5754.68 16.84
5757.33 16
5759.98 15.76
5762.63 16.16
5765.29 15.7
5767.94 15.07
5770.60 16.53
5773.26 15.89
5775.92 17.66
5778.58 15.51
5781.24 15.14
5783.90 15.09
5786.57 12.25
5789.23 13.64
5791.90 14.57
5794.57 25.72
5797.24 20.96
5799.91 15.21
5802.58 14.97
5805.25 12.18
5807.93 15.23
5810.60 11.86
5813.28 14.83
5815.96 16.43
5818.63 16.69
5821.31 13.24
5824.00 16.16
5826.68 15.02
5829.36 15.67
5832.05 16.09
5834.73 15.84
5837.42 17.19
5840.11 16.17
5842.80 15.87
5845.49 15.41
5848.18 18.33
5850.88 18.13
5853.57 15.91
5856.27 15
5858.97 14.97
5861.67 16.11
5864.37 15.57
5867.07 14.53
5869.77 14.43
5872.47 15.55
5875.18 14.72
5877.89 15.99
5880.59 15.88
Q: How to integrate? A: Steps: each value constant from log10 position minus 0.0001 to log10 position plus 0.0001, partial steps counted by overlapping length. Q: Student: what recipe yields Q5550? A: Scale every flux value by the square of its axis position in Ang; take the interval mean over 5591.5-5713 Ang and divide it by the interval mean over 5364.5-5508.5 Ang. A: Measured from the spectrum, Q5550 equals 1.1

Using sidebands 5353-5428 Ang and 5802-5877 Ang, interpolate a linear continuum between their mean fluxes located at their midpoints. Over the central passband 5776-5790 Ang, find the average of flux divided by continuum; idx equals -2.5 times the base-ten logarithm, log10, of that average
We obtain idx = 0.07 mag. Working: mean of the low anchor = 16.5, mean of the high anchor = 15.4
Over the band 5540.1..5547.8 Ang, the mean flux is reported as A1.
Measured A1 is 17.4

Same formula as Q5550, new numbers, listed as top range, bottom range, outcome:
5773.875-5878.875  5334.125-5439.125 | 1.12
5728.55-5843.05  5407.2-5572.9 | 1.09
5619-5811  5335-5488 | 1.12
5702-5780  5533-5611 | 1.09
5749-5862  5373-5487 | 1.12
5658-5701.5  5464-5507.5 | 1.11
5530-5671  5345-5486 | 1.06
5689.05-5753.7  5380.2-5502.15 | 1.15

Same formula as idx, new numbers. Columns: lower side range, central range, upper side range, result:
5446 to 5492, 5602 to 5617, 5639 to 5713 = 0.034 mag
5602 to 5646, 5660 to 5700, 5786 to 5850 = -0.046 mag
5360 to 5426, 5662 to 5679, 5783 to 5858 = -0.042 mag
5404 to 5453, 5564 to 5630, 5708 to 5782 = 0.026 mag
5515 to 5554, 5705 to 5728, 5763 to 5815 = -0.039 mag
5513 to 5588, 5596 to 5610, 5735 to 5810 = 0.036 mag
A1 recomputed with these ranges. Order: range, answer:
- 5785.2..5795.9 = 16.5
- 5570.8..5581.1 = 15.1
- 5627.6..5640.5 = 15.9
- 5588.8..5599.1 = 16.4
